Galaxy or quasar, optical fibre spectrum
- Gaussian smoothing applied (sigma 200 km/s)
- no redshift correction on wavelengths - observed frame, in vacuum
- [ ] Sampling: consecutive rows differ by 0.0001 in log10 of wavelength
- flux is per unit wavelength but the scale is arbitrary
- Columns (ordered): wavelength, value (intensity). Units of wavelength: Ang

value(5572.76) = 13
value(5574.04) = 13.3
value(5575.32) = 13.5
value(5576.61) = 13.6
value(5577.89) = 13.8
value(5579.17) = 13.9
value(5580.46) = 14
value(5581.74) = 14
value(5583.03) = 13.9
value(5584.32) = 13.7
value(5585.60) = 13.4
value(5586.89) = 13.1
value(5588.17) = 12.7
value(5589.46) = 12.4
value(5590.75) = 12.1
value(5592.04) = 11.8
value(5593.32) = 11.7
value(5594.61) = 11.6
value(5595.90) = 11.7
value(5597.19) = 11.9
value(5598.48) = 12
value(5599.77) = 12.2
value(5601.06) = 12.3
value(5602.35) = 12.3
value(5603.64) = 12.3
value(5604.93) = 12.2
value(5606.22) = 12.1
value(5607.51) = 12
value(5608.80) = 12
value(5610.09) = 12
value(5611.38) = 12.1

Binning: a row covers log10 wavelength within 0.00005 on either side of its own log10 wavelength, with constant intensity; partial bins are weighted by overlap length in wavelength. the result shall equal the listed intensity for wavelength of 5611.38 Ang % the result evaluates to 12.1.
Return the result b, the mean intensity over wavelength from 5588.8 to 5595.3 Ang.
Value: 11.9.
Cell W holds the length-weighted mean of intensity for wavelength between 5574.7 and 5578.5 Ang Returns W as 13.6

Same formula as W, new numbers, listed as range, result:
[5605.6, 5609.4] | 12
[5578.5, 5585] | 13.9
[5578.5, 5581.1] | 14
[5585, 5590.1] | 12.9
